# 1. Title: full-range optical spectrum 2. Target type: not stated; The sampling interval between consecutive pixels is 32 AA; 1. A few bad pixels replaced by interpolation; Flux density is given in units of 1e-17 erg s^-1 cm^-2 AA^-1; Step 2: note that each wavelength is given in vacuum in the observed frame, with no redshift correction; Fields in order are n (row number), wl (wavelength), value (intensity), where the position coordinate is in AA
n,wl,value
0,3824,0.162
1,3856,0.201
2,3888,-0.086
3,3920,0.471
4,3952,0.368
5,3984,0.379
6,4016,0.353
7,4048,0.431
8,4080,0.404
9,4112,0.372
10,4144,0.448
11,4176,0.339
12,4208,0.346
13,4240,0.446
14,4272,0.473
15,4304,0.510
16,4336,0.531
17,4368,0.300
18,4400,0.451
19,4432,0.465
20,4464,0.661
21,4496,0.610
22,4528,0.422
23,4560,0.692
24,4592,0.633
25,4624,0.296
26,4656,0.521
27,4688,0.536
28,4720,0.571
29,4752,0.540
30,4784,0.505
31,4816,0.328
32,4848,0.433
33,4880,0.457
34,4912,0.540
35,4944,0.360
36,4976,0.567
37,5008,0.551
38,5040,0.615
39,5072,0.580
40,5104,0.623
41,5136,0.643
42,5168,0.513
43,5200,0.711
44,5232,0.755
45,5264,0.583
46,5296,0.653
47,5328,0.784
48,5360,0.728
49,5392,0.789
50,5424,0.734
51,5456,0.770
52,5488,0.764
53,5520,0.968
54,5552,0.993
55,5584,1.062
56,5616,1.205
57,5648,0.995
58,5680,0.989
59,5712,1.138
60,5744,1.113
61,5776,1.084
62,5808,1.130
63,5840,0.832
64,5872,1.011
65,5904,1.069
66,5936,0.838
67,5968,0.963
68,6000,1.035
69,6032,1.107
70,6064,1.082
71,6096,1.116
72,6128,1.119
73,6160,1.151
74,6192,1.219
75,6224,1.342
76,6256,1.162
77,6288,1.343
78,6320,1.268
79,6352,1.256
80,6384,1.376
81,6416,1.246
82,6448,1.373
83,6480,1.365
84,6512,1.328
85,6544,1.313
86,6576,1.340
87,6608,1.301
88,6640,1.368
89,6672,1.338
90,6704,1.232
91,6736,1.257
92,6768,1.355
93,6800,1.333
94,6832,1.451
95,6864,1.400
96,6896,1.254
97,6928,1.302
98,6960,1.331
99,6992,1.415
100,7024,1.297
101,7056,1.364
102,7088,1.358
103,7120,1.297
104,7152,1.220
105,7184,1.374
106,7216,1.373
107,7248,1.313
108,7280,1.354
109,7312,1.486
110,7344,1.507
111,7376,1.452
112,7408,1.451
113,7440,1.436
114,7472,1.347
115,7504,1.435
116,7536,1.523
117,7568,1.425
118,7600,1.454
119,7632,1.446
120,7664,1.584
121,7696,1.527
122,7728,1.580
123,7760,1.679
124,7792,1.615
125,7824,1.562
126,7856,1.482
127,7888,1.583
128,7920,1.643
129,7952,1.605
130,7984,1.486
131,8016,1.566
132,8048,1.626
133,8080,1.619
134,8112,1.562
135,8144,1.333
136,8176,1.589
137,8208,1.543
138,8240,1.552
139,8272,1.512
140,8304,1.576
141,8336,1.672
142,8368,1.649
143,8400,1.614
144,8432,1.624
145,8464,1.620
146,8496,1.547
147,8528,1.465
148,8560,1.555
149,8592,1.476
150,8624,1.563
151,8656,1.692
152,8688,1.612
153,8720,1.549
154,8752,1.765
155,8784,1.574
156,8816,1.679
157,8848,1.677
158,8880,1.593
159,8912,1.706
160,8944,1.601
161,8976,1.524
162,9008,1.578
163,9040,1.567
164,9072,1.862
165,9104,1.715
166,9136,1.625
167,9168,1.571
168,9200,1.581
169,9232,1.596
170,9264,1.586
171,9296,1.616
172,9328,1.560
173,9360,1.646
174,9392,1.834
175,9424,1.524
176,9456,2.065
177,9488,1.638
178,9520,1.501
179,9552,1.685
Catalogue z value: 0.38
